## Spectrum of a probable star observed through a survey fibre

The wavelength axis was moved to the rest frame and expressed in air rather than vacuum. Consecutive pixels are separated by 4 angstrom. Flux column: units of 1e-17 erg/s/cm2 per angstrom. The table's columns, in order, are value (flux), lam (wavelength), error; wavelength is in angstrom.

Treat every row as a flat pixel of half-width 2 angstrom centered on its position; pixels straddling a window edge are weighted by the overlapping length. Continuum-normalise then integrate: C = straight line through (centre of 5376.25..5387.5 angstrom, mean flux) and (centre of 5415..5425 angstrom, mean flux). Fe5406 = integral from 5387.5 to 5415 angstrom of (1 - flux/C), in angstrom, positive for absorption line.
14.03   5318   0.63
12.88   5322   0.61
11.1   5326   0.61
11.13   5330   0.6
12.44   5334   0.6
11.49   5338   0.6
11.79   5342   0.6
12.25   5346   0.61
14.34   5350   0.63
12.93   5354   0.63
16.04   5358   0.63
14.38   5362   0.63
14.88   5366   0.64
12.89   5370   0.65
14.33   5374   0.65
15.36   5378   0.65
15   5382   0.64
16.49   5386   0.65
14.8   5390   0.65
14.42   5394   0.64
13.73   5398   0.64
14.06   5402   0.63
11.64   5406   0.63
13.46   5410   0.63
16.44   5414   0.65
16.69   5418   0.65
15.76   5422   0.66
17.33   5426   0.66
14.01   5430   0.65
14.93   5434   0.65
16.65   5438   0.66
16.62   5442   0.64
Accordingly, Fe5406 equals 3.3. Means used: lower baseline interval 15.6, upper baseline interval 16.4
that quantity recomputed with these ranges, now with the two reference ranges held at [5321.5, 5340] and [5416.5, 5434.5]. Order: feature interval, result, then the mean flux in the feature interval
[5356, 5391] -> -3.5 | 14.9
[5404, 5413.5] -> 1.2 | 13.2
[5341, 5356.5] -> -0.6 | 13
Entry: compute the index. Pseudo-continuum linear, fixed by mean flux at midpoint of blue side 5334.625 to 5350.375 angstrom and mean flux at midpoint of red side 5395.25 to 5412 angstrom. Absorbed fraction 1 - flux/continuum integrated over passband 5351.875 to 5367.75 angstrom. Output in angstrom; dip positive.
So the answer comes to -2.5 angstrom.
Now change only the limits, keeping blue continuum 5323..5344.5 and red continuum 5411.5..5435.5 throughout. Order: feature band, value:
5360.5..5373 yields -0.8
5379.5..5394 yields -1.2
